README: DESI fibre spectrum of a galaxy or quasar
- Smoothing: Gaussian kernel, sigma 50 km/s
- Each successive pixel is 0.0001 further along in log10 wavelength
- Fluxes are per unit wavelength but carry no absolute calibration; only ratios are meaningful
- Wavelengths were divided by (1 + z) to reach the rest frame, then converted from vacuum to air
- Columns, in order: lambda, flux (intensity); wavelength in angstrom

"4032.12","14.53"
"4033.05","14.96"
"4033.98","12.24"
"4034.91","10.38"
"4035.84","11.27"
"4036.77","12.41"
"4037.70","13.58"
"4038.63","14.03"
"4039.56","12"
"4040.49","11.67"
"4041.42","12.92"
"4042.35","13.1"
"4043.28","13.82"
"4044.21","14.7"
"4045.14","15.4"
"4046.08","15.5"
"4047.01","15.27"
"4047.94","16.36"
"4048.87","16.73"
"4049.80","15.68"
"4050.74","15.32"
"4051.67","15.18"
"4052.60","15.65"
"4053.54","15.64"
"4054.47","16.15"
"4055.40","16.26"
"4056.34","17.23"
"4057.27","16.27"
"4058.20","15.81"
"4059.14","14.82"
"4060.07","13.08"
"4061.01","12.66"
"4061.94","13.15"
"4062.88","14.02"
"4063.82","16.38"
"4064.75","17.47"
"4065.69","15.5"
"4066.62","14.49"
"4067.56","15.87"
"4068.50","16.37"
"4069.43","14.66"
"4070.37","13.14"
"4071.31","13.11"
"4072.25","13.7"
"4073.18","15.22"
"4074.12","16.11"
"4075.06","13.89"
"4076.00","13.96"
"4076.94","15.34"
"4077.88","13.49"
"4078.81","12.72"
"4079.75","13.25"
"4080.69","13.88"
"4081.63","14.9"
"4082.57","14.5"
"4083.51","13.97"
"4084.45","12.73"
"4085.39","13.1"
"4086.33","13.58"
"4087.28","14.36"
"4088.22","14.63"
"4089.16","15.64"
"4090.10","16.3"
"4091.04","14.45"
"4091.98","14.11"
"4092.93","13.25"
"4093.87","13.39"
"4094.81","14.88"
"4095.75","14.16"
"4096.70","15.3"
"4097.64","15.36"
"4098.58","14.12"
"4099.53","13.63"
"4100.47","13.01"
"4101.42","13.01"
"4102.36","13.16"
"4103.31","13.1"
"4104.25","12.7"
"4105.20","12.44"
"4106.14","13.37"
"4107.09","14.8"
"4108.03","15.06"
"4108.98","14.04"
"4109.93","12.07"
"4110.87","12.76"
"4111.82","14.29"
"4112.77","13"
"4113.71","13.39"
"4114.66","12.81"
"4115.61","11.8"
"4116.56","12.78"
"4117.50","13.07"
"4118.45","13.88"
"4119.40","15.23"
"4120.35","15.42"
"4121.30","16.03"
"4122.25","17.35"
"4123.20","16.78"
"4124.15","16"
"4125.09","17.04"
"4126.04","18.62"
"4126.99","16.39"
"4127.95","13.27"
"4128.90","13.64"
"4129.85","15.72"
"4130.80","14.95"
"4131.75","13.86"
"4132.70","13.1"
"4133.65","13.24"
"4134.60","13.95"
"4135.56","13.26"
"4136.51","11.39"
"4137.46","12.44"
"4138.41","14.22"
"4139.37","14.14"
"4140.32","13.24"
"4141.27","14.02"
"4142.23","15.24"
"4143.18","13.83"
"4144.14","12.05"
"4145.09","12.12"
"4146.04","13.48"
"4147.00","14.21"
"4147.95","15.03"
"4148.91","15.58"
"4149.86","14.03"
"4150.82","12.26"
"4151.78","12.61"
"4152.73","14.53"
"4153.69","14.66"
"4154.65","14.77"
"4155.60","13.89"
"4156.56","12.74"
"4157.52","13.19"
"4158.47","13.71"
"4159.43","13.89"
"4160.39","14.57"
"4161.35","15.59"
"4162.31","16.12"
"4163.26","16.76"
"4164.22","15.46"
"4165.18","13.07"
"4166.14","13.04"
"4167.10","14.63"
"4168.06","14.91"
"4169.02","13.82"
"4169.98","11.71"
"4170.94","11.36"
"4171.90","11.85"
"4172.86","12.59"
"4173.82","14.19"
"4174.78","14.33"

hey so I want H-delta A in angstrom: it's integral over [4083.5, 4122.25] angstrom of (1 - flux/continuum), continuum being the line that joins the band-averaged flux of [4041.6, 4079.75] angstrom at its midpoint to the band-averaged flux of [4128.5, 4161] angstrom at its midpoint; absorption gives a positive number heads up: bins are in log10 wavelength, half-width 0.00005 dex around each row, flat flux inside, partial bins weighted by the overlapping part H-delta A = 1.2 angstrom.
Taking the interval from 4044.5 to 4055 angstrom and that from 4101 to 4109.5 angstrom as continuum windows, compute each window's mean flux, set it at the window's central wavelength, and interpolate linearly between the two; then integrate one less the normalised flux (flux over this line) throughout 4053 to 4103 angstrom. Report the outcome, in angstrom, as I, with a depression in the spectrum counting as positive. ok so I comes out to 0.3 angstrom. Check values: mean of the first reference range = 15.7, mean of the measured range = 14.5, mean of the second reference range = 13.5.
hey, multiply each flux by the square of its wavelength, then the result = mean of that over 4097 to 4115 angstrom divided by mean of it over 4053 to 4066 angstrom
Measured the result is 0.90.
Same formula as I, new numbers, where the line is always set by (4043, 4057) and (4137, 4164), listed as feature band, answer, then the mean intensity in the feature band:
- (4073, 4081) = 0.6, 14.2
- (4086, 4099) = 0.4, 14.6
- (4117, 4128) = -1.0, 15.8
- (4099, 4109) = 0.9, 13.5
